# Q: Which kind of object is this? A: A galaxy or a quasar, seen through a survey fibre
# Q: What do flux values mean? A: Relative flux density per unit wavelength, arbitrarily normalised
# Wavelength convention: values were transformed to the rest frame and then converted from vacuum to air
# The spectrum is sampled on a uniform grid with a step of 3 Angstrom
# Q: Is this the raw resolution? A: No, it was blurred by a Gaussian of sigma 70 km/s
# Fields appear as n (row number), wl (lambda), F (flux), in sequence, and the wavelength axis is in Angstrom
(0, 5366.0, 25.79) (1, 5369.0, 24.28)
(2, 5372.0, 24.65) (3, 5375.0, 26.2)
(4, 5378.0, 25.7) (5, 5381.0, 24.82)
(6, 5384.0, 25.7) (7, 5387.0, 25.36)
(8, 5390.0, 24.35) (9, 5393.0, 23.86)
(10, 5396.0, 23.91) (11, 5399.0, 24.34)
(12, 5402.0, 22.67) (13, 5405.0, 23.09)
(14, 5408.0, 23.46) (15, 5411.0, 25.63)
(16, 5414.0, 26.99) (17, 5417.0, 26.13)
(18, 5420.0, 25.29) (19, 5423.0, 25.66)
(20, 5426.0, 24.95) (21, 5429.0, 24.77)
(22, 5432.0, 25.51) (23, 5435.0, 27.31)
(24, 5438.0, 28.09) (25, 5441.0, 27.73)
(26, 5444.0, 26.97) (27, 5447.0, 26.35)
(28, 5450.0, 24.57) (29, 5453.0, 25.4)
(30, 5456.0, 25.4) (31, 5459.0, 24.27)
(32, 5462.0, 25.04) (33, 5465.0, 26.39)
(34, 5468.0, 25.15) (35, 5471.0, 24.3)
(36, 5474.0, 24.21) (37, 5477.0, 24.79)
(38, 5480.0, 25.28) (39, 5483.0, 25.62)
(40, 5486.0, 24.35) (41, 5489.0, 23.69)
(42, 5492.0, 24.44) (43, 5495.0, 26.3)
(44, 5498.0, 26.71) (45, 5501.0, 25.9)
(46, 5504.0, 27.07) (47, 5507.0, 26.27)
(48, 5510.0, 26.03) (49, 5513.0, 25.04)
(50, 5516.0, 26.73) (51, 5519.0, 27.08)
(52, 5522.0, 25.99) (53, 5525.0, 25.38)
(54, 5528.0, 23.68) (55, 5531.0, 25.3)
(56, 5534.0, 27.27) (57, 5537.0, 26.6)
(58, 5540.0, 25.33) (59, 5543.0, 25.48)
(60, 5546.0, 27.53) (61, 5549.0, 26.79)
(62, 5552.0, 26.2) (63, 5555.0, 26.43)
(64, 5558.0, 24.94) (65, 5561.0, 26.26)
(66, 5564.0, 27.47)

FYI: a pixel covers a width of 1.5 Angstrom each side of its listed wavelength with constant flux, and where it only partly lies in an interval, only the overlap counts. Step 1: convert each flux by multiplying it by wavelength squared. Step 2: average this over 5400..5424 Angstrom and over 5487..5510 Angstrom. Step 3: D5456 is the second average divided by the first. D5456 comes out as 1.07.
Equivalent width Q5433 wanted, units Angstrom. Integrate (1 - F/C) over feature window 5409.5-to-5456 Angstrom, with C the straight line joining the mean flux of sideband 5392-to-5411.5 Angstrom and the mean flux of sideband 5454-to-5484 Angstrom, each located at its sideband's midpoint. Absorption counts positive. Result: -3.28 Angstrom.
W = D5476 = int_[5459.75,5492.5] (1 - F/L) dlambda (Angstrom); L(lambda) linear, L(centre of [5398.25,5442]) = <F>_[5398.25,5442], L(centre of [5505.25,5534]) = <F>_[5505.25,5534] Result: 1.0 Angstrom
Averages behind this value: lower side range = 25.4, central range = 24.8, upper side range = 25.8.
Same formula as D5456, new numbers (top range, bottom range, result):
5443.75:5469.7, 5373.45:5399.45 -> 1.05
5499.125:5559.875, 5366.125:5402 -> 1.11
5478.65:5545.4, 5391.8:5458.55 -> 1.05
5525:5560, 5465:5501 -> 1.06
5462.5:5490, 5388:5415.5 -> 1.05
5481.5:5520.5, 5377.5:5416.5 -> 1.09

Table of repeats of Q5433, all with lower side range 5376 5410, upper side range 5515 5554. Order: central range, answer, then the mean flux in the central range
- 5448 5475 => 0.2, 25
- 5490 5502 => -0.1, 25.7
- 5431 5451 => -1.4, 26.7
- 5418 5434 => -0.4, 25.3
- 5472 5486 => 0.3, 24.9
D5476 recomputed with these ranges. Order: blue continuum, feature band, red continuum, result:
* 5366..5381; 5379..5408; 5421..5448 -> 1.6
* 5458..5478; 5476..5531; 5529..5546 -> -0.2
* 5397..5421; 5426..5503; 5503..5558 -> -0.7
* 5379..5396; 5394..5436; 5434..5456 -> 1.1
